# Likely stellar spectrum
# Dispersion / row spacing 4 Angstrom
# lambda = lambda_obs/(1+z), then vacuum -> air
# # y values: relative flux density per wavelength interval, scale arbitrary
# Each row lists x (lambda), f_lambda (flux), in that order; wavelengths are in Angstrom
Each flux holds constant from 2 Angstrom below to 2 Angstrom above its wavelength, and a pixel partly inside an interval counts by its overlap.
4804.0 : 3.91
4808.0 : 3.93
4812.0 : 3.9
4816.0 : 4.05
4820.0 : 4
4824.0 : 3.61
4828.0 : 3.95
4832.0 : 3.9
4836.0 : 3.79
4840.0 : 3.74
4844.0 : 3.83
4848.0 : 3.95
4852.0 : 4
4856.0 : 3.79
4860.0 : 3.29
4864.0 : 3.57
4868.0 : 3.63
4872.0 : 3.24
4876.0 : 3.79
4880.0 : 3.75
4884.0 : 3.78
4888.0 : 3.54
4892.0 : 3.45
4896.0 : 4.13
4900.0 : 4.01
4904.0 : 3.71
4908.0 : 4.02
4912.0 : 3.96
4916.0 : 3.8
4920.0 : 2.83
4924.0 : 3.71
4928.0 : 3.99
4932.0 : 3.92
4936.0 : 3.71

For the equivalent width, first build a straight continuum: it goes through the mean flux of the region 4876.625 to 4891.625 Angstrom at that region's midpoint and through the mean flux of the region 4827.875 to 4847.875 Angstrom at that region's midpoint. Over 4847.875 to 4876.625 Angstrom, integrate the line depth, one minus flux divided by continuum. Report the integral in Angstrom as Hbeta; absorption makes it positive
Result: 0.93 Angstrom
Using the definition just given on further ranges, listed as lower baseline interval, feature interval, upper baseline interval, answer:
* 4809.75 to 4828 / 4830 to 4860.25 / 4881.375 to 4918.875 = 0.4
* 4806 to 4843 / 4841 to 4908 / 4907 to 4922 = 0.2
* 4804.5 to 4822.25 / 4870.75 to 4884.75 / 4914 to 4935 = 0.5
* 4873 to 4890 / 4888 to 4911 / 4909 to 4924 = -1.3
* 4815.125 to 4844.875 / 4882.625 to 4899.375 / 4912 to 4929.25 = -0.3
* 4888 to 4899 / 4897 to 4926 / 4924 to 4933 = 0.8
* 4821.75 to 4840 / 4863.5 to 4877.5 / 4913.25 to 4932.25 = 0.7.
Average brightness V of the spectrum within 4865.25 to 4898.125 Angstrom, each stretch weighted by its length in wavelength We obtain 3.66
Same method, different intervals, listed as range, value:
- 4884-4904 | 3.77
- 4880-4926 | 3.72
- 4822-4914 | 3.76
